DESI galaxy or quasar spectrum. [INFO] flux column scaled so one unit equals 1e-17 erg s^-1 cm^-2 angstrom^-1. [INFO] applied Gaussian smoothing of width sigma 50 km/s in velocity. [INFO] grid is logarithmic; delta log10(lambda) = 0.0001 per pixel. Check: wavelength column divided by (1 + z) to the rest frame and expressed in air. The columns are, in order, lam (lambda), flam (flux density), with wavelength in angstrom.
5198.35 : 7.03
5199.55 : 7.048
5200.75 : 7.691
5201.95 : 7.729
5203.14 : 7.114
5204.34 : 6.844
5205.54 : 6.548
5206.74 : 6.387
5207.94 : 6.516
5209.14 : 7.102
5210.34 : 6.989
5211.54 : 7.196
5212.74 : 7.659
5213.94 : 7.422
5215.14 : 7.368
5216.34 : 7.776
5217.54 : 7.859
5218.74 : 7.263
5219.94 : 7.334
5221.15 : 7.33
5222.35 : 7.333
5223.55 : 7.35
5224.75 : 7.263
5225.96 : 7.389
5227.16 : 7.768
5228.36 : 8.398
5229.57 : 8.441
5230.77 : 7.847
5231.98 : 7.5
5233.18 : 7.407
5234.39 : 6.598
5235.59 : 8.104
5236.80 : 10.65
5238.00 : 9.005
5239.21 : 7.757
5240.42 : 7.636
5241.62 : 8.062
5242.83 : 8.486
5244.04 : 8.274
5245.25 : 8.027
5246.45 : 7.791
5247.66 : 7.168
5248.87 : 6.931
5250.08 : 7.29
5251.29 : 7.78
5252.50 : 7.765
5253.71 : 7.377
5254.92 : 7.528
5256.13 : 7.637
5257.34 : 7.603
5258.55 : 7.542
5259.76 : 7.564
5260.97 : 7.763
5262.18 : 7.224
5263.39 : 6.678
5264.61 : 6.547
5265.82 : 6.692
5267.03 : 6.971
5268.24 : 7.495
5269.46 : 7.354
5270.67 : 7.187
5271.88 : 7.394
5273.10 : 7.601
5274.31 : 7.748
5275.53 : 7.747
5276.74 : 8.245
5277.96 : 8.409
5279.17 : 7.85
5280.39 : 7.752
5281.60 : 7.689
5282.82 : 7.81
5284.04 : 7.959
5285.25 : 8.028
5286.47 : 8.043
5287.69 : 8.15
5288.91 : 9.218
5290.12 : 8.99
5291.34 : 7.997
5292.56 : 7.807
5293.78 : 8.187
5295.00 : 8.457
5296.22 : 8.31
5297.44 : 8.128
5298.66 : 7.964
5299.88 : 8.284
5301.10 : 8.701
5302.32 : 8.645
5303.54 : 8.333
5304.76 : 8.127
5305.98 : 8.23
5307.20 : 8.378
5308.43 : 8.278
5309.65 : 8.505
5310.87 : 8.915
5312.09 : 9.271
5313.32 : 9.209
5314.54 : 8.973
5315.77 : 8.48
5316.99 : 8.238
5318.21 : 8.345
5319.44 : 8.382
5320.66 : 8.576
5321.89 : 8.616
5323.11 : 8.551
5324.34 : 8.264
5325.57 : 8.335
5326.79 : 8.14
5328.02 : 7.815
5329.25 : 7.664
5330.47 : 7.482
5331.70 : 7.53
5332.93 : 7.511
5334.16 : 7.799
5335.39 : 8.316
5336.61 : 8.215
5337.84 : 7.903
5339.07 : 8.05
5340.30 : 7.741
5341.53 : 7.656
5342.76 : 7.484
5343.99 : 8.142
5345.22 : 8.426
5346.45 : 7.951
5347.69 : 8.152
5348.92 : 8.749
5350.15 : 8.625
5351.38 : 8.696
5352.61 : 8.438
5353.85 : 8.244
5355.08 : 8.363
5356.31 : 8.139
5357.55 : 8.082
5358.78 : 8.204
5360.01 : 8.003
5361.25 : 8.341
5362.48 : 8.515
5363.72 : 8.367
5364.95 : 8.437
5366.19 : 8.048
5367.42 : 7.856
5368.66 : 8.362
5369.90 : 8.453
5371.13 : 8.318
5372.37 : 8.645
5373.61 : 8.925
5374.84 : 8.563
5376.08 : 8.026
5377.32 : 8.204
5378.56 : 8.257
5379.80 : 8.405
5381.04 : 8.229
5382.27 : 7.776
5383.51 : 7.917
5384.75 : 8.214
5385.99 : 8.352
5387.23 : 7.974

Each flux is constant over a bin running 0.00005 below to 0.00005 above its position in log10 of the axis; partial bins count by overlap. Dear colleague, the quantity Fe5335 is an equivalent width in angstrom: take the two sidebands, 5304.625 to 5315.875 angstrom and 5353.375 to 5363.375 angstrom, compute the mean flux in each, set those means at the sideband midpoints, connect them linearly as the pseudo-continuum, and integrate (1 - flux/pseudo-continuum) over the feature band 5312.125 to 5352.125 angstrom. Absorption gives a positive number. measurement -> 1.3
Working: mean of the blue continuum 8.66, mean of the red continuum 8.24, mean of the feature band 8.2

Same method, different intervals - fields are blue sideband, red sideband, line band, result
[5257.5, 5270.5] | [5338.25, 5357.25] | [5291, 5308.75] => -1.49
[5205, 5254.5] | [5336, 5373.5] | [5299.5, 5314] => -1.06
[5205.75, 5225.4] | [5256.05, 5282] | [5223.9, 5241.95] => -1.62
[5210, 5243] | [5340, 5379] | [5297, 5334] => -1.04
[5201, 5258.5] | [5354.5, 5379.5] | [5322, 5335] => 0.26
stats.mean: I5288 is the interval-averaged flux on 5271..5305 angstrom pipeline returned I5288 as 8.12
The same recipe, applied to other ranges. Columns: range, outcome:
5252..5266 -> 7.34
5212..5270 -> 7.62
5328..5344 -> 7.8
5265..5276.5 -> 7.37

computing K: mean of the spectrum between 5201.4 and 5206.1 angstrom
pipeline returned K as 7.06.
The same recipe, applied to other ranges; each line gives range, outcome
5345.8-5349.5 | 8.27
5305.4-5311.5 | 8.47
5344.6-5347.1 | 8.16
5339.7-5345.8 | 7.89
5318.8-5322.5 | 8.52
